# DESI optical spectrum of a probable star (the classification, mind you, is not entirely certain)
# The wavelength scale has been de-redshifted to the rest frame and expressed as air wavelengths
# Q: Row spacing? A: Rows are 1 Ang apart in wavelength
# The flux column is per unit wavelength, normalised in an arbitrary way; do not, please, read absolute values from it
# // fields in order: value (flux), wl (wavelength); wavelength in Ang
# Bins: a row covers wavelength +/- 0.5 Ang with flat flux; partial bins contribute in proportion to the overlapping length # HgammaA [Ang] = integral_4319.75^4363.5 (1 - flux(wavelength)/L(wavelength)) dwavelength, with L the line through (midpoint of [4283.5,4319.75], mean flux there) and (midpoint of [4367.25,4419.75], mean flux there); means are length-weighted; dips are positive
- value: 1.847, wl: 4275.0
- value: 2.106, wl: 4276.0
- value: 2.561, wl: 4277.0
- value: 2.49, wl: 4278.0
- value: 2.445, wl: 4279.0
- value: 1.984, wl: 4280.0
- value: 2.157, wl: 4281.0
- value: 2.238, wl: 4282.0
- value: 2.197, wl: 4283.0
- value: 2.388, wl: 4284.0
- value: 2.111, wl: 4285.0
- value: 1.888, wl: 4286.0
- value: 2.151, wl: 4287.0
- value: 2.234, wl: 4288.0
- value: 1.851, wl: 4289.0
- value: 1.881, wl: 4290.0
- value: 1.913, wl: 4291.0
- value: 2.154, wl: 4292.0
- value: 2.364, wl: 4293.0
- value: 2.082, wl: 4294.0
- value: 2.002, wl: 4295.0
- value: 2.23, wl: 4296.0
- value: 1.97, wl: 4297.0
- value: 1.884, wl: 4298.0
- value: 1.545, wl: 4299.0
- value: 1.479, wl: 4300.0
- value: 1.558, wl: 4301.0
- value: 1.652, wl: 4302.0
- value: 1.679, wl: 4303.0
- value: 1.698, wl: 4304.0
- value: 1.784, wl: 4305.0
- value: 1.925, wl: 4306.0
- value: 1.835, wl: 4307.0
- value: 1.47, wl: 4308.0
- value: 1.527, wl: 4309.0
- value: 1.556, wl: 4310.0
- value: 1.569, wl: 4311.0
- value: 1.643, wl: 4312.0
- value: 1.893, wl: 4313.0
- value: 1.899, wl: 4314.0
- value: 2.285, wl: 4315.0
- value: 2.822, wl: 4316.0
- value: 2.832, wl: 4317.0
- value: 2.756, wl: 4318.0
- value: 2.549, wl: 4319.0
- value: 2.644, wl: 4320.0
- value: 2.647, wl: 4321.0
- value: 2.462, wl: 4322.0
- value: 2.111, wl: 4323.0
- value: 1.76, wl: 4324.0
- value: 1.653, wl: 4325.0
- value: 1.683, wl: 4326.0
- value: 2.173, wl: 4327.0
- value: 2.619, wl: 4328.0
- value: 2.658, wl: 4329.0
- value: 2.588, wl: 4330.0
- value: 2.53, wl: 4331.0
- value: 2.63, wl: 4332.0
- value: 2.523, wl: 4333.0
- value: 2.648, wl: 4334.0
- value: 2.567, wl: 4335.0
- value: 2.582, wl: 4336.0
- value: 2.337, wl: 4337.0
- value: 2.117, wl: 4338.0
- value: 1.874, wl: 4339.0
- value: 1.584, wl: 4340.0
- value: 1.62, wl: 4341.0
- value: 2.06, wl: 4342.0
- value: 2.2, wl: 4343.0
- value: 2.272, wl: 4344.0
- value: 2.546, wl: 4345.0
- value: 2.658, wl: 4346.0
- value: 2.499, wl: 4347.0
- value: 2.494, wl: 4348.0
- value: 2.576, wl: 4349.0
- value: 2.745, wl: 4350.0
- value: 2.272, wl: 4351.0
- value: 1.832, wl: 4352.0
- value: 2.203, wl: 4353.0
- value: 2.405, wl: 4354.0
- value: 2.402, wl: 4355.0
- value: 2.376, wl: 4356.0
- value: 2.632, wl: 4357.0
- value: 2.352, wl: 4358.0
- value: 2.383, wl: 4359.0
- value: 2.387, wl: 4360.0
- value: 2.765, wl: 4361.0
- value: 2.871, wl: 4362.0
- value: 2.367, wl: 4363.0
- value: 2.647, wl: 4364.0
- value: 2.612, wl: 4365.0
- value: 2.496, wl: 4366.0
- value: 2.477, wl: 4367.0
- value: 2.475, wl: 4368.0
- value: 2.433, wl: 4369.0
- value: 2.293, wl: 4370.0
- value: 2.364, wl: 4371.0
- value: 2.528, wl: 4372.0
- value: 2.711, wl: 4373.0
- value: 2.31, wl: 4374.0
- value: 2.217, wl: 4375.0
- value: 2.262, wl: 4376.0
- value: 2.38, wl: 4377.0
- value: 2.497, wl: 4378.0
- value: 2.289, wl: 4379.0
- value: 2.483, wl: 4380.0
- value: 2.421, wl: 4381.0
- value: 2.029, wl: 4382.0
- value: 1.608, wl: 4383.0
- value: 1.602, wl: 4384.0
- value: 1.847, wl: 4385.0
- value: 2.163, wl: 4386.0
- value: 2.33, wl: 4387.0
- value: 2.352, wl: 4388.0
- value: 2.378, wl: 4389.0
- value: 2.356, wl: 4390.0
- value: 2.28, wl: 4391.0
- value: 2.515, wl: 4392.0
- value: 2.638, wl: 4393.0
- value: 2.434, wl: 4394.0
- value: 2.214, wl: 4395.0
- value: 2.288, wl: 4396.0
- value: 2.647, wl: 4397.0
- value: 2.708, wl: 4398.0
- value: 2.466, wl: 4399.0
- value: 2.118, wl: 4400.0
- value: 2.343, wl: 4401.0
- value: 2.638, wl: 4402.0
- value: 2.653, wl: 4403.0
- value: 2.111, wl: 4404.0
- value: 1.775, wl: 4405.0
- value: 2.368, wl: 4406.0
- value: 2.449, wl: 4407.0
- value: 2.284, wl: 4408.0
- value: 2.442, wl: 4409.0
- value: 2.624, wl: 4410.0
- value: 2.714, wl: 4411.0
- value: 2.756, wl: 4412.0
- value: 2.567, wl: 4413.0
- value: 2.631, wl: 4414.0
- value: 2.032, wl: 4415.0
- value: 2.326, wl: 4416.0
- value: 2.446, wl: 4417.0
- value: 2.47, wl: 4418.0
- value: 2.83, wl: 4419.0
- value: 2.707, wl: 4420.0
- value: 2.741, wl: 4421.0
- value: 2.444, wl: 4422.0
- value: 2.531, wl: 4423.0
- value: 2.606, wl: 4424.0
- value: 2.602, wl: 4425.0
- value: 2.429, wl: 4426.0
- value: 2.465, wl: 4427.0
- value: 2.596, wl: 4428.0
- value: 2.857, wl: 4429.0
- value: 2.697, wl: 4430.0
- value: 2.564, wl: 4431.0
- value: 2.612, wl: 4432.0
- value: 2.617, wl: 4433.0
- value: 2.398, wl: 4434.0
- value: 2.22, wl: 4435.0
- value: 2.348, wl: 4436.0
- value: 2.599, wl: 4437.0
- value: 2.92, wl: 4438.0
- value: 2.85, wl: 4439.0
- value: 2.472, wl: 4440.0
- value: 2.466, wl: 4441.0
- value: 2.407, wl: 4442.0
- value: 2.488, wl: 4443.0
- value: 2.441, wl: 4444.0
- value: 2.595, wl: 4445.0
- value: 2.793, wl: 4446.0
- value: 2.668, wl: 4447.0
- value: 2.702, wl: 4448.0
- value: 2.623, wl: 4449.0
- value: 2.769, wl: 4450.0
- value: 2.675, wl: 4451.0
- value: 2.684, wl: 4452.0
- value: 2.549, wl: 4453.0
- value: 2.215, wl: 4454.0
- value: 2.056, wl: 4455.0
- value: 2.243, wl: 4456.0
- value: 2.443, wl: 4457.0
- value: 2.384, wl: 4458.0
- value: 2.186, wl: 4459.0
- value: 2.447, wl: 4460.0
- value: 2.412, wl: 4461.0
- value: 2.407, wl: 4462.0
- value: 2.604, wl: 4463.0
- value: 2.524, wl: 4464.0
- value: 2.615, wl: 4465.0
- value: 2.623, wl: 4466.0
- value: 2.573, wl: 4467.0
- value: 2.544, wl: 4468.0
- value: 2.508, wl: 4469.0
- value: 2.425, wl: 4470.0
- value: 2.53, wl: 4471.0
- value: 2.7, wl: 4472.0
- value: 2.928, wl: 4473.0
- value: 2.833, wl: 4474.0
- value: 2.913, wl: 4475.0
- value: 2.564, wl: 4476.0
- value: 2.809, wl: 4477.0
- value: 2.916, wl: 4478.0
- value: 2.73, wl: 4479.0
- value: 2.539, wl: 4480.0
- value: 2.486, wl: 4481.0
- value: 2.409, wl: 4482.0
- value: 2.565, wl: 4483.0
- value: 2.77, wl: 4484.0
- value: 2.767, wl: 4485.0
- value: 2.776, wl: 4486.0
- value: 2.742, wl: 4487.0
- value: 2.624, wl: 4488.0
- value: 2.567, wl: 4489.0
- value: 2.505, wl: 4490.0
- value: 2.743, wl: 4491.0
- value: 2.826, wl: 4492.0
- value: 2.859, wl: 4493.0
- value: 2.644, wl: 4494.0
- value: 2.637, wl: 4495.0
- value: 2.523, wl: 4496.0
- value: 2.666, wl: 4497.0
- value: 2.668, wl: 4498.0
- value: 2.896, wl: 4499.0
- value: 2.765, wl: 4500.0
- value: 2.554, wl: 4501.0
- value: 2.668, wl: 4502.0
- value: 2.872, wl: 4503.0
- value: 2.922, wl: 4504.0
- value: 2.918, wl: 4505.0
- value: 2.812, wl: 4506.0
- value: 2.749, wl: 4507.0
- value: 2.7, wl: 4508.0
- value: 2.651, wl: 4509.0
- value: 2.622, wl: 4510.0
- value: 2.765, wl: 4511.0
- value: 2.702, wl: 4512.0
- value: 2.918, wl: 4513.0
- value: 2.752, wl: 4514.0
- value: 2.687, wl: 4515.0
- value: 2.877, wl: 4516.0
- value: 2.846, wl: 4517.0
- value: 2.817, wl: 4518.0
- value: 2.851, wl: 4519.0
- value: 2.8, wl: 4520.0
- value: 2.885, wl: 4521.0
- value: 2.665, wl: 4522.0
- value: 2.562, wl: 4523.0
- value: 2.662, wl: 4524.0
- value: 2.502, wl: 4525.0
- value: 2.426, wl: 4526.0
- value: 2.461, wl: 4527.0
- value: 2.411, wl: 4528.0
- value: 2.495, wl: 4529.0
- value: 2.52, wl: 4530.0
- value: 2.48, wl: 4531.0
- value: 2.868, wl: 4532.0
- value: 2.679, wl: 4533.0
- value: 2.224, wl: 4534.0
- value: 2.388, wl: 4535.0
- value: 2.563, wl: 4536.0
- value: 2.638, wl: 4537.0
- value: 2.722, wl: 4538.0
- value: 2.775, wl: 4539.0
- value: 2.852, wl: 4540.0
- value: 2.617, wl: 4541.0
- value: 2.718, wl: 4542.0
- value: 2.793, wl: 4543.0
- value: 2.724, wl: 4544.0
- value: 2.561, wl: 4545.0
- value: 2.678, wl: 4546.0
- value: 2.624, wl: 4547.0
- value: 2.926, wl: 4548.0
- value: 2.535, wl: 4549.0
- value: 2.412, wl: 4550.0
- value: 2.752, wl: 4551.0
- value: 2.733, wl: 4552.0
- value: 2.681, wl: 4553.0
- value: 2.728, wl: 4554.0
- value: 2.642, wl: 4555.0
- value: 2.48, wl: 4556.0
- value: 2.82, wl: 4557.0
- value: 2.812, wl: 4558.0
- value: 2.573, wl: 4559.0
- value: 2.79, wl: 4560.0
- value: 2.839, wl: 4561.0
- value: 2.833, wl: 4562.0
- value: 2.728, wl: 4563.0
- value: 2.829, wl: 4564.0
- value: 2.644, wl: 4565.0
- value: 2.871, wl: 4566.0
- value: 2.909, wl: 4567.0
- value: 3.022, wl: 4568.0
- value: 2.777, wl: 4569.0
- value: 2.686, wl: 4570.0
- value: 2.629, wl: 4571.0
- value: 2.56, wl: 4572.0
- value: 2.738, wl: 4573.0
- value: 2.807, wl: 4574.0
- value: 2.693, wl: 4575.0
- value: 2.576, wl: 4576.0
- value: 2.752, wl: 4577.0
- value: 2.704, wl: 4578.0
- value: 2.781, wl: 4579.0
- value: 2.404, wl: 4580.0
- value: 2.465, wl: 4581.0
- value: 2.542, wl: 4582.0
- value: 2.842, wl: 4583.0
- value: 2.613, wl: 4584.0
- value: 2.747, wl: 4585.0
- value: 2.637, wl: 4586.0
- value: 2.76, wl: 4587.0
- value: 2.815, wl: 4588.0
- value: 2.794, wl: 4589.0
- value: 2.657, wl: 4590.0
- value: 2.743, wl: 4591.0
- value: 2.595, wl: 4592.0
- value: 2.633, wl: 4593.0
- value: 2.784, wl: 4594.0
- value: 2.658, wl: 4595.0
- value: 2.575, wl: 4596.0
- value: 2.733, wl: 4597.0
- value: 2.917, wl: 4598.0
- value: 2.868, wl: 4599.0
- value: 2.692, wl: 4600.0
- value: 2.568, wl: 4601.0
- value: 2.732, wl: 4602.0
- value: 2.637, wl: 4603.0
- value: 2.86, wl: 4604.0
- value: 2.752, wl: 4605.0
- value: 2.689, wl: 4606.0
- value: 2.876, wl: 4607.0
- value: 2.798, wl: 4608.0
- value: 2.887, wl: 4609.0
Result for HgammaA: -4.0 Ang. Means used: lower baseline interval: 1.98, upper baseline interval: 2.37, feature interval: 2.35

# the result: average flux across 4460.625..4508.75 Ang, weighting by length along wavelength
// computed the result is 2.67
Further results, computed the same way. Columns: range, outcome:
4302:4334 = 2.14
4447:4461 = 2.47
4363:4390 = 2.32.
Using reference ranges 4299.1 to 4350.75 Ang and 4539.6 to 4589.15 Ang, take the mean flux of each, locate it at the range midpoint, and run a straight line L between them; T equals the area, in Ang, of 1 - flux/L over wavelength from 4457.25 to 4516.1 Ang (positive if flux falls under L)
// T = -3.1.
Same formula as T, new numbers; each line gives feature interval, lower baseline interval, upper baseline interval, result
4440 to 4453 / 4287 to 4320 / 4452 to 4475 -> -0.8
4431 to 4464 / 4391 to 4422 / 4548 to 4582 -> 0.2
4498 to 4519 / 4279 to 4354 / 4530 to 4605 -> -1.7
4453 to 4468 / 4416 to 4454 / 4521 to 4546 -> 1.0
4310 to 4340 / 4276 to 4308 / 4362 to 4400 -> -2.1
